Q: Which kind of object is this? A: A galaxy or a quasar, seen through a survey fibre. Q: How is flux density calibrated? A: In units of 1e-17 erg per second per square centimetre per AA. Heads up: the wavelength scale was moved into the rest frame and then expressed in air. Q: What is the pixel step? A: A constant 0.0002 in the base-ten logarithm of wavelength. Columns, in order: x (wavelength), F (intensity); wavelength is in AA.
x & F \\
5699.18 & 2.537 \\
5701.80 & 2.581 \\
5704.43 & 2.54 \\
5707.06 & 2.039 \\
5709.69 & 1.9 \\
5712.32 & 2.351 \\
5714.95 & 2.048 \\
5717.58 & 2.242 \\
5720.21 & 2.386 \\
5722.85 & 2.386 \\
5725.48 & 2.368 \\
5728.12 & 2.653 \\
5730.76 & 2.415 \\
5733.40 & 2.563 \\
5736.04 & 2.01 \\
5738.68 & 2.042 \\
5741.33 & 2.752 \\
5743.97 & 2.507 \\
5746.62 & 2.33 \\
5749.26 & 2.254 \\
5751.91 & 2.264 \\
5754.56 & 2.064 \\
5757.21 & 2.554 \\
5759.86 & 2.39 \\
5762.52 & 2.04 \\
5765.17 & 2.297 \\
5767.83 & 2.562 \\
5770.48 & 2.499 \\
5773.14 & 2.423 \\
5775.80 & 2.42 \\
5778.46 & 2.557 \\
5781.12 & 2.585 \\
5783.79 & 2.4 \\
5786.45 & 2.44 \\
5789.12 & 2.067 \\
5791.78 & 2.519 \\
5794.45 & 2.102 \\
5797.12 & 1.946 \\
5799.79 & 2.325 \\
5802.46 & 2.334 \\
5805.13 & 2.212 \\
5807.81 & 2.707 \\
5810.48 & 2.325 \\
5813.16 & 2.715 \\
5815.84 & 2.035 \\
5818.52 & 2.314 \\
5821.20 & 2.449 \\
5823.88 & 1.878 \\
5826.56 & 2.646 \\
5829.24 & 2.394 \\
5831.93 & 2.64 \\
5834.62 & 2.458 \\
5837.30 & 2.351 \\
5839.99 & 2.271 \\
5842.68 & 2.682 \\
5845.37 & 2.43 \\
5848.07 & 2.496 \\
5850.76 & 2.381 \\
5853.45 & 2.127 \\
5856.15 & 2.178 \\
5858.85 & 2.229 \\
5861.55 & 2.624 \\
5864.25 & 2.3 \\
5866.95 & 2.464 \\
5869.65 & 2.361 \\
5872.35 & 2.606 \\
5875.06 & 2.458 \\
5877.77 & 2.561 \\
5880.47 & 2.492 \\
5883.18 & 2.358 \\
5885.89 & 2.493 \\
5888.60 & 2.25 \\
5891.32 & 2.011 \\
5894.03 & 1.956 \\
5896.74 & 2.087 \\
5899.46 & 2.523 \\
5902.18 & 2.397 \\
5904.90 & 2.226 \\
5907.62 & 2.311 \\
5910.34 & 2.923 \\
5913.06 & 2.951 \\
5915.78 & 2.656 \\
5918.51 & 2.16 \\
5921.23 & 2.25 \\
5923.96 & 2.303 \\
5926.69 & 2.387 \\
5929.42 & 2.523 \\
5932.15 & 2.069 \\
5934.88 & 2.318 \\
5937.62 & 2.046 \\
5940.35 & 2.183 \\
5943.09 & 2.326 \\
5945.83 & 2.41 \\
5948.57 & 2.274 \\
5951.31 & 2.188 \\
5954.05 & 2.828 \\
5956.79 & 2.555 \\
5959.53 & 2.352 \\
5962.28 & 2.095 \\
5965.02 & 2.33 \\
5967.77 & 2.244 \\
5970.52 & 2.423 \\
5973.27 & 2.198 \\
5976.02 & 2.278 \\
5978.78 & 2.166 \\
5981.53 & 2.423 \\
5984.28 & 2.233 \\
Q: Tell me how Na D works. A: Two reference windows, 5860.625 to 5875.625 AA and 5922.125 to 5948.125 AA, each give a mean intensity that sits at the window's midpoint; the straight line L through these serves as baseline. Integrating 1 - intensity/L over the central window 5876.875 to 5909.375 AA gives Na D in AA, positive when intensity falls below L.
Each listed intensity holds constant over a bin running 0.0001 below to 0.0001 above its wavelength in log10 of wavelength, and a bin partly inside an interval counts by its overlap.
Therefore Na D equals 1.2 AA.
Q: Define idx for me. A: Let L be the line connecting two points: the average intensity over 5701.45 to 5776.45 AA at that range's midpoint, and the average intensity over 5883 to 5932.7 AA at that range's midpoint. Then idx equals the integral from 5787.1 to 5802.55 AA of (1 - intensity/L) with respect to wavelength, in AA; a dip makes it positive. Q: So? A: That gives 0.86 AA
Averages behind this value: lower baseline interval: 2.34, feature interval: 2.22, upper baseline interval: 2.36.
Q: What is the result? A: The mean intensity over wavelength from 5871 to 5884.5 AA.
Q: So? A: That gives 2.5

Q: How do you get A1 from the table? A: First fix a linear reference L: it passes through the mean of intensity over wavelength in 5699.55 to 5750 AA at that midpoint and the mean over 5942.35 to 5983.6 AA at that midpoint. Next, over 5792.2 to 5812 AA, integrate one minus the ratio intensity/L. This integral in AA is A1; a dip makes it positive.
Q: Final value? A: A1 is 0.39 AA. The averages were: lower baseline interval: 2.34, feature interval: 2.29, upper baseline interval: 2.34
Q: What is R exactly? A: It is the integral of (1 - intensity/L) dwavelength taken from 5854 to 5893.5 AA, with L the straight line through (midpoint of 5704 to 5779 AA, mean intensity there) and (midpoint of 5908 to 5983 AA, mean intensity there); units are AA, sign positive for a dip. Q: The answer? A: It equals -0.3 AA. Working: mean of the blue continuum 2.34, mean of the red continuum 2.36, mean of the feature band 2.37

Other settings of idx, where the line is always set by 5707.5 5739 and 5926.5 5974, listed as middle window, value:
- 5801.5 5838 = -1.5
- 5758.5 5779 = -0.9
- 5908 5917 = -1.9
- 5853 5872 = -0.4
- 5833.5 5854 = -1.0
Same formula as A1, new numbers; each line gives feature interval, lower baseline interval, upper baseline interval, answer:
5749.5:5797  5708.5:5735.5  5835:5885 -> 0.1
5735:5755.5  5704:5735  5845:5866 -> 0.3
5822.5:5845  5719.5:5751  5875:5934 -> -0.3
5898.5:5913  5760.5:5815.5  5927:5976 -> -1.2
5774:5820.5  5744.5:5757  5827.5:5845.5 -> 0.5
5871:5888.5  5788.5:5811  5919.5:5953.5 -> -1.5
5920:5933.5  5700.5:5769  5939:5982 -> 0.1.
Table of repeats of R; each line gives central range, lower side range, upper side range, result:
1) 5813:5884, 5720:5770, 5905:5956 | -0.6 AA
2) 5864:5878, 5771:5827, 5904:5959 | -0.5 AA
